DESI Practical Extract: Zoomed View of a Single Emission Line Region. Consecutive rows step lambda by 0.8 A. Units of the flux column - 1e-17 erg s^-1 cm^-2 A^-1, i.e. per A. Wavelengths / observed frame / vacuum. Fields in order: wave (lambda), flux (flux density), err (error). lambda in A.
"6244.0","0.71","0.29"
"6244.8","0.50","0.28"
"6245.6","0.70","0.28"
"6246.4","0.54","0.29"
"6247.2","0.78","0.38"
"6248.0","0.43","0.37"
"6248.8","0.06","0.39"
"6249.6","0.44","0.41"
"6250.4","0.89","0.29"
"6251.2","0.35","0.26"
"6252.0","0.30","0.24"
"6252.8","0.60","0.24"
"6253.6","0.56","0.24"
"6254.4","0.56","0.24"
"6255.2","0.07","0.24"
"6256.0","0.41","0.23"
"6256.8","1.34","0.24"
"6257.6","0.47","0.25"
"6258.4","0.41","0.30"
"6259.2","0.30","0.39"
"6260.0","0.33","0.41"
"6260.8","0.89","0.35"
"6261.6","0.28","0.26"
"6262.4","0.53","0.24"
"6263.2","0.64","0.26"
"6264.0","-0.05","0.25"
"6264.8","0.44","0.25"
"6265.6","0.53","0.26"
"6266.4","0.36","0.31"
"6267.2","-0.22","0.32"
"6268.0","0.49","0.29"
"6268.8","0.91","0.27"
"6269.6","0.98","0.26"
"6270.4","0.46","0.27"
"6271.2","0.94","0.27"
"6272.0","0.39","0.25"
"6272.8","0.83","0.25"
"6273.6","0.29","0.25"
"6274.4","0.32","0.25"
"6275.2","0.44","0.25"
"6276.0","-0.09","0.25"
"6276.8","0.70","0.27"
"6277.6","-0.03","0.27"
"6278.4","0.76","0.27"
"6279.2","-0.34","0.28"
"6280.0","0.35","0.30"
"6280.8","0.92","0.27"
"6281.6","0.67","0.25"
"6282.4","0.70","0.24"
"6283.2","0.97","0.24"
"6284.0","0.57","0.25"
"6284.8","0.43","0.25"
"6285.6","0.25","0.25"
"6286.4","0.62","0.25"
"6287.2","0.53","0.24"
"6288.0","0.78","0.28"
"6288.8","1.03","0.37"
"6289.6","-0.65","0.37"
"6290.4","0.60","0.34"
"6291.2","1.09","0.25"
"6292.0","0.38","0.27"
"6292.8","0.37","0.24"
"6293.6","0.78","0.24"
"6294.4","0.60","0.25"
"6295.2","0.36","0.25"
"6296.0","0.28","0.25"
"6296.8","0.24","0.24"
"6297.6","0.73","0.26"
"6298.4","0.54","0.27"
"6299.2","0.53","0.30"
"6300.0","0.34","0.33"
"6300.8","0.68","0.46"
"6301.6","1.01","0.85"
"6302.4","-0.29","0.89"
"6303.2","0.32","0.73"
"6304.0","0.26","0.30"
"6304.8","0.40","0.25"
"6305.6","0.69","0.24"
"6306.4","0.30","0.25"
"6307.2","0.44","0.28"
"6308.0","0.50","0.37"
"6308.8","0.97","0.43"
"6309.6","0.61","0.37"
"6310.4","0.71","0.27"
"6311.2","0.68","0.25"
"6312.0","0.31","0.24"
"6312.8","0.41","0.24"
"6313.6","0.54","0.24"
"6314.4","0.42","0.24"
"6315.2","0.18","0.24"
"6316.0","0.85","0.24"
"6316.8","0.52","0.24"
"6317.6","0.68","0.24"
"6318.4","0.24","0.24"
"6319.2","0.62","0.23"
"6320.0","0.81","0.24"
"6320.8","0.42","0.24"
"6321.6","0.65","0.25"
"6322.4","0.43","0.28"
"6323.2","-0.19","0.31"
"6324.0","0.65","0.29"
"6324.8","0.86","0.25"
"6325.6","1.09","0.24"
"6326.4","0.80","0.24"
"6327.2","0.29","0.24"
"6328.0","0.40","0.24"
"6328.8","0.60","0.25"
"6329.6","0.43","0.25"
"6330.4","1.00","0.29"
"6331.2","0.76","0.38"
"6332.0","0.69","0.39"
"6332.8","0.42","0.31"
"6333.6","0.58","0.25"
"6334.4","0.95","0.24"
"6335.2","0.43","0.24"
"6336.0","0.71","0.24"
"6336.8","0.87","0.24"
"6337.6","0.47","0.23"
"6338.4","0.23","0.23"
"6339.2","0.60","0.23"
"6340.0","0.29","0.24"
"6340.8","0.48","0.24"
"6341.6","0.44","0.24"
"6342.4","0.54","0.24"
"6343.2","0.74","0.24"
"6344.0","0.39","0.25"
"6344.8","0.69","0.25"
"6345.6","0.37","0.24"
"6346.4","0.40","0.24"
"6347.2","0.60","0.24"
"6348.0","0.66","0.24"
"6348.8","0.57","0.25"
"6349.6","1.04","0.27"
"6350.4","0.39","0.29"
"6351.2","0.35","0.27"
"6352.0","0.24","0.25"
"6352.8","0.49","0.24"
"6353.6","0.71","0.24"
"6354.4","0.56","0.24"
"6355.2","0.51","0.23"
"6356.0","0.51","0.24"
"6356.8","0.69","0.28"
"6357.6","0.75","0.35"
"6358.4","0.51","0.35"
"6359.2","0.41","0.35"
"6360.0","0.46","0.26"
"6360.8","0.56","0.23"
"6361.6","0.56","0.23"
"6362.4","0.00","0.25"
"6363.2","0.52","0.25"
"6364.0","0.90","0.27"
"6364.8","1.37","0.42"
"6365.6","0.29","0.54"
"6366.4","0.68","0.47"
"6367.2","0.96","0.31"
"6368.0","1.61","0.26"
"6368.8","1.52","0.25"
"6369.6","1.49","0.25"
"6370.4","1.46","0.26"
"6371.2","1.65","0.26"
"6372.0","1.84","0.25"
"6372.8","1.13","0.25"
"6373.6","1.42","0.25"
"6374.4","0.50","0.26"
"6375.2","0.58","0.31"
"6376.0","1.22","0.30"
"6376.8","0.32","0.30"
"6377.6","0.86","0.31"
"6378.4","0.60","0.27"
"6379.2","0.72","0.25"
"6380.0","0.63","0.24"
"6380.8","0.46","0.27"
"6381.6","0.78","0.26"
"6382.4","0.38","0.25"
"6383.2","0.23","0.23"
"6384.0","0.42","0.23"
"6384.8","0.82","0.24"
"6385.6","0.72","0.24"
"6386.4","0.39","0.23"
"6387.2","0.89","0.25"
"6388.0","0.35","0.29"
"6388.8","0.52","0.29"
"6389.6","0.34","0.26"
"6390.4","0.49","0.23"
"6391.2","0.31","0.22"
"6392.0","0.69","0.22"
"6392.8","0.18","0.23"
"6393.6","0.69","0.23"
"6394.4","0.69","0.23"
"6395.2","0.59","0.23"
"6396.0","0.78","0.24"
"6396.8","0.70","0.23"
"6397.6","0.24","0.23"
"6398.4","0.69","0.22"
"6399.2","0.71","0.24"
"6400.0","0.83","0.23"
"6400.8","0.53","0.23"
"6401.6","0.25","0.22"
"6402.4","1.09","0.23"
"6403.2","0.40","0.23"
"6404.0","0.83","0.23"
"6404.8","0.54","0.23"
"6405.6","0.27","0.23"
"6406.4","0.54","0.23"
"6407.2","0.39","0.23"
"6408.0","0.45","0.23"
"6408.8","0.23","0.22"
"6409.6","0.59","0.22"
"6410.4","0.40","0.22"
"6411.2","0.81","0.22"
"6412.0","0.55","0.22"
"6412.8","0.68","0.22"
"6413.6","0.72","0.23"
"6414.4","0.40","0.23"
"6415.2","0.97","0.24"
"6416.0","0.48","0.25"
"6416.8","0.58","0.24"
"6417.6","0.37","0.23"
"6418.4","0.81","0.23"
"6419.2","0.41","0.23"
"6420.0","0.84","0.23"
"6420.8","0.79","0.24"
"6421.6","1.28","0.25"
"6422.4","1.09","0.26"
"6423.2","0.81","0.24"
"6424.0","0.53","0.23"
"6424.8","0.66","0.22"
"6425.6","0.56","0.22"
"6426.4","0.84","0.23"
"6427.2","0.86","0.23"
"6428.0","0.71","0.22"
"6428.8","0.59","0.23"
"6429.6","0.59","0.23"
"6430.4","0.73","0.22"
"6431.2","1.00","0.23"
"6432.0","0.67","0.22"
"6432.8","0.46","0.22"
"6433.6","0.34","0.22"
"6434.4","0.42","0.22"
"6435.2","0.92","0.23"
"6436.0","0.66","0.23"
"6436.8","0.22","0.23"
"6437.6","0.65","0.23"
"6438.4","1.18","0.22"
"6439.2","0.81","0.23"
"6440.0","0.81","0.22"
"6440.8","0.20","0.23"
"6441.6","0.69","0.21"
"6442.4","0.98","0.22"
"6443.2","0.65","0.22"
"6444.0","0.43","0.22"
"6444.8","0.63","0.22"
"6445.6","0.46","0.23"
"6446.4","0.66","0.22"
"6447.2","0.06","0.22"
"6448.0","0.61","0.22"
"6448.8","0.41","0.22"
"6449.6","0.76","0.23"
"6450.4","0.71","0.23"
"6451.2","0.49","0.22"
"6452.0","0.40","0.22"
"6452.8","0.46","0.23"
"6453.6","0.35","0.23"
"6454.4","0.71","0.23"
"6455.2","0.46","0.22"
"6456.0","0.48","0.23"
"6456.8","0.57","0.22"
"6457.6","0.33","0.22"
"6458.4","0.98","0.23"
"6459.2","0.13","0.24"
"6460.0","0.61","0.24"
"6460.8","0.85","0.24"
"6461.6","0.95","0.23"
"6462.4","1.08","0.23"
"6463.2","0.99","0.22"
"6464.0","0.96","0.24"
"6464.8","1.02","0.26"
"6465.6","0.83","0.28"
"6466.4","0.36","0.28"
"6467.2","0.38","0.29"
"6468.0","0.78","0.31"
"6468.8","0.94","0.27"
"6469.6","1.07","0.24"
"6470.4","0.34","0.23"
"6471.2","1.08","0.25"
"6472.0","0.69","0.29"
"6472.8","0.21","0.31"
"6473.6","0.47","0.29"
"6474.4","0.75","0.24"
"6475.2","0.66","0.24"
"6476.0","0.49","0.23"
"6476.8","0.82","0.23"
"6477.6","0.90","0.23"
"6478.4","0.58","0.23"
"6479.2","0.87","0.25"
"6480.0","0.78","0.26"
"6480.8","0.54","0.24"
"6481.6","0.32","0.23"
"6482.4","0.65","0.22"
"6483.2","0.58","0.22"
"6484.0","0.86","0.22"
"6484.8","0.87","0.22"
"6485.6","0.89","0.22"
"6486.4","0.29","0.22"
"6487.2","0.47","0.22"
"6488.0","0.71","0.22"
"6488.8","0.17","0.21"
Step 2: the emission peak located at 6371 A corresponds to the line [O II] 3727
